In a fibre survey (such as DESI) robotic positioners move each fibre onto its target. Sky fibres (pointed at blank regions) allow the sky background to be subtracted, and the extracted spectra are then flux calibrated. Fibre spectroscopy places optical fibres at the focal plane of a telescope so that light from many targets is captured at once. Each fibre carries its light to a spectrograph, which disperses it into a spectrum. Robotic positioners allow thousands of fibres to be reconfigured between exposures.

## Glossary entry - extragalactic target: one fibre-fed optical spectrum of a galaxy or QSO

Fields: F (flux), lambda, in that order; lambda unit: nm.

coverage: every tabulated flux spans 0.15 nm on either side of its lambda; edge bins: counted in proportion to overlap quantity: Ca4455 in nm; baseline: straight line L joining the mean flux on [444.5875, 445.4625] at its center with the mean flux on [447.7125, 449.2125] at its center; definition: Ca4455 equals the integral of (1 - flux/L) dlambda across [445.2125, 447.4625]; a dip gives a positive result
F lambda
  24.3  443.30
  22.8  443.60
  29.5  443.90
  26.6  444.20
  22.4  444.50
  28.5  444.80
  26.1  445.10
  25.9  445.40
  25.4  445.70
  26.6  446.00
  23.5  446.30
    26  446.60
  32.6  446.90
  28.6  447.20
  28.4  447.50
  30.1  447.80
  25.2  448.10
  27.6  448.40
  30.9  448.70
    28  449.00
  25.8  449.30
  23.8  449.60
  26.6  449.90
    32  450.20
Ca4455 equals 0.02 nm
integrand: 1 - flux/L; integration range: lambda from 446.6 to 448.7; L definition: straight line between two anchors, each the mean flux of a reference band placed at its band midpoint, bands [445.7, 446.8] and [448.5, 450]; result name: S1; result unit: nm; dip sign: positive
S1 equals -0.19 nm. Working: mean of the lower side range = 25.7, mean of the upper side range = 27.1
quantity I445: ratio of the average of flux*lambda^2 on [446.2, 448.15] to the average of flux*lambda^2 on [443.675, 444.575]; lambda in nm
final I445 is 1.1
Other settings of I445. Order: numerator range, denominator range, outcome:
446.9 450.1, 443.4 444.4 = 1.09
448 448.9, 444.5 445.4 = 1.09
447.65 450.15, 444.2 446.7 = 1.09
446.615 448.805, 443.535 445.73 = 1.12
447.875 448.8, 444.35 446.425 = 1.11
